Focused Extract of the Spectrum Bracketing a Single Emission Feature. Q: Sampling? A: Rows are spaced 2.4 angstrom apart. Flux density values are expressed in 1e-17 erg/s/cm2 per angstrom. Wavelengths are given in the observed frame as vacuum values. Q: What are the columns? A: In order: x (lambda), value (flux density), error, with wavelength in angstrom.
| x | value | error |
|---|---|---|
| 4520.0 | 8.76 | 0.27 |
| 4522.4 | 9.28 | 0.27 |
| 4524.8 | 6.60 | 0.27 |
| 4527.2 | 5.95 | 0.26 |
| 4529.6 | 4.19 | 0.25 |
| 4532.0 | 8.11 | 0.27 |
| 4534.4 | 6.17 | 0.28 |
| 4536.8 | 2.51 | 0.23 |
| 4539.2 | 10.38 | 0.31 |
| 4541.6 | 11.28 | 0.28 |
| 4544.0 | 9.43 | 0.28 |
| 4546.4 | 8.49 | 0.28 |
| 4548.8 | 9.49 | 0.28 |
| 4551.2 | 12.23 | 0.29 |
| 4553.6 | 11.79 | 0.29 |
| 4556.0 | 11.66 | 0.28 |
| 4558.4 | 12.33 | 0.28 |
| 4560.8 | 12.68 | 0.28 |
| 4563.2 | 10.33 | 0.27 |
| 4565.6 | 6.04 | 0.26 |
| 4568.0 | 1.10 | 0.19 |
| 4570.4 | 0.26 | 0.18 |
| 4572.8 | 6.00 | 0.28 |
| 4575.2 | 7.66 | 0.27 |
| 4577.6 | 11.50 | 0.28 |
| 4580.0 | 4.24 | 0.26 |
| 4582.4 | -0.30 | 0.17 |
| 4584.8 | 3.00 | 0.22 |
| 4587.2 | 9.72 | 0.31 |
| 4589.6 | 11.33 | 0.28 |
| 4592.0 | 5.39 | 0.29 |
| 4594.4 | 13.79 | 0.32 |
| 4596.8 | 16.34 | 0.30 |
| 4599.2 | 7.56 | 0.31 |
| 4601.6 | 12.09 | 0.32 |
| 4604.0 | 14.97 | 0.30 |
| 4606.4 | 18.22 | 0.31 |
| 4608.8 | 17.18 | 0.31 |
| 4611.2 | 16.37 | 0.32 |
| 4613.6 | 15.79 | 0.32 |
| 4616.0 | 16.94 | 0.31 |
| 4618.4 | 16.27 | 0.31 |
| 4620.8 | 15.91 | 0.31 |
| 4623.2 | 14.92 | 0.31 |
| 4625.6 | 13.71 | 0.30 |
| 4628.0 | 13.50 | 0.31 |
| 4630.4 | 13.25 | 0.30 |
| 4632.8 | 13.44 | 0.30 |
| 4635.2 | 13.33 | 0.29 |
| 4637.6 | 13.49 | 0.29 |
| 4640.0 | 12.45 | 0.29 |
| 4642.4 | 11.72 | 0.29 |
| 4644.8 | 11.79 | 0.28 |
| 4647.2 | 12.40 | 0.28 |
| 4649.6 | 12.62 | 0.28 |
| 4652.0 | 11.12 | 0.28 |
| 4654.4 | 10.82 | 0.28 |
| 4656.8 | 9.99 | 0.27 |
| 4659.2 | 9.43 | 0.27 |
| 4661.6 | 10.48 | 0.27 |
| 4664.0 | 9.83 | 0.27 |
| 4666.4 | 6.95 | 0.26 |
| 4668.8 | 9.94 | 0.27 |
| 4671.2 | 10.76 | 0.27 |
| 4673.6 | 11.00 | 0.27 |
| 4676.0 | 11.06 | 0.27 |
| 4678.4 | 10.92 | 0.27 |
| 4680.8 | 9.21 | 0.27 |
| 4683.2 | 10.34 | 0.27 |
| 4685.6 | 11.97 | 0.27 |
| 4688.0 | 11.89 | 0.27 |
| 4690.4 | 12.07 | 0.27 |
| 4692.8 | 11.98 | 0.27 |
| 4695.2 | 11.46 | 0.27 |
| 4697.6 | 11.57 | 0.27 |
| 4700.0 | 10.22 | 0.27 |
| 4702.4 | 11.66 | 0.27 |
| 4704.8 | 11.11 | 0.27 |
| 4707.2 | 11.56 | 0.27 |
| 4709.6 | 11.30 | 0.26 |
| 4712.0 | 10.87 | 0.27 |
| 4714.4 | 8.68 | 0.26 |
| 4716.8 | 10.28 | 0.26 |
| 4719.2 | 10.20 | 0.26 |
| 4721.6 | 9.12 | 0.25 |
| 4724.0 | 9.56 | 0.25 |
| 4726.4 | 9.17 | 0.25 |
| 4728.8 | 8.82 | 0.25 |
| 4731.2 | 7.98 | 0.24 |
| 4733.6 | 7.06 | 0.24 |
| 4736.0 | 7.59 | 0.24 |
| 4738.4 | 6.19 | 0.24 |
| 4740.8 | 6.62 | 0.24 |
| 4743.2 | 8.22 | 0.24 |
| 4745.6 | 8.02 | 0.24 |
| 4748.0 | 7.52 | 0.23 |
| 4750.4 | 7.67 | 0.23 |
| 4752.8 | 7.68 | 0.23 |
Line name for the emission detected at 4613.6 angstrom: Lyman alpha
